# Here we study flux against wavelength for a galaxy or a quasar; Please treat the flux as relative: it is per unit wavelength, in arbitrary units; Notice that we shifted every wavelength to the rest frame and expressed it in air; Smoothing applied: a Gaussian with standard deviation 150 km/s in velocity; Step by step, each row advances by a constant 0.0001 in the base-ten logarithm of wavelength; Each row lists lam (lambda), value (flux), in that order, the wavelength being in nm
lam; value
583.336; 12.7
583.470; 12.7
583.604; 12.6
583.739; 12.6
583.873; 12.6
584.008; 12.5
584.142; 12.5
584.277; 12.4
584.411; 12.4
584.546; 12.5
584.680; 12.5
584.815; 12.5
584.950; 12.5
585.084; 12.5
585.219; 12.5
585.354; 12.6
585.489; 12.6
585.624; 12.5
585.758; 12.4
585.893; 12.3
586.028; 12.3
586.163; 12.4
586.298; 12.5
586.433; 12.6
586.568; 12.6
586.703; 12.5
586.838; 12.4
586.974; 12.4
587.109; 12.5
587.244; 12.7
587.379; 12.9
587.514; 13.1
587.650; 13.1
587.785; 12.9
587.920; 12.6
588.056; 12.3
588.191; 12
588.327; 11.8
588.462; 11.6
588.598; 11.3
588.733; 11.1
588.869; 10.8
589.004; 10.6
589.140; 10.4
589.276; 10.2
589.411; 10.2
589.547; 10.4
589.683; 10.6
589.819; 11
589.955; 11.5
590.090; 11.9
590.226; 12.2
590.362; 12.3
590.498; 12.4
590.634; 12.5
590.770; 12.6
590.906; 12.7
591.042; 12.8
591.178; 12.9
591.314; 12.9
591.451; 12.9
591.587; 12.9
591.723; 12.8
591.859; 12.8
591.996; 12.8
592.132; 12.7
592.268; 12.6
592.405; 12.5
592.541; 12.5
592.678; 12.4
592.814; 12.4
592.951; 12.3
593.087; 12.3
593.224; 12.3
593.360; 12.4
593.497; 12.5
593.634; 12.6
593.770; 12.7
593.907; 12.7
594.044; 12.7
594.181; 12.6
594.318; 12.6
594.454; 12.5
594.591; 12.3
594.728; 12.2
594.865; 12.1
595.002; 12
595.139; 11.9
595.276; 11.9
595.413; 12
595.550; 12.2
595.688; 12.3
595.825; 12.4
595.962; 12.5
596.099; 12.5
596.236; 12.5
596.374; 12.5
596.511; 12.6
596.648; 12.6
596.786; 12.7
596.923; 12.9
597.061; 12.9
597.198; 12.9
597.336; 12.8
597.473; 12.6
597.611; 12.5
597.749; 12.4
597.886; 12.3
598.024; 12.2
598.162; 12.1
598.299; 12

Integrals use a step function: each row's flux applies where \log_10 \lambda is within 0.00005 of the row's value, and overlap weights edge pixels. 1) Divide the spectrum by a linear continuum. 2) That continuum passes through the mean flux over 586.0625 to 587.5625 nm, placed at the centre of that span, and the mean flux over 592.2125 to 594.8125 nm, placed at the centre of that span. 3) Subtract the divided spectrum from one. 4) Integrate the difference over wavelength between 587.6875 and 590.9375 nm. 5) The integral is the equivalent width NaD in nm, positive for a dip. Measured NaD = 0.250 nm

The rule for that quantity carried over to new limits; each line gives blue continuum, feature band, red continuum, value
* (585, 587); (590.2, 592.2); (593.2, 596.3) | -0.04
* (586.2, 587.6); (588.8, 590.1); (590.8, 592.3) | 0.21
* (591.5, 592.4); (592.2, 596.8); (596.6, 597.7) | 0.12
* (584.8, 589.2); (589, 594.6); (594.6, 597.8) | 0.06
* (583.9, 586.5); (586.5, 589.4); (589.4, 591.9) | 0.09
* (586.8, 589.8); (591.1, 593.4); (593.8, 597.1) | -0.10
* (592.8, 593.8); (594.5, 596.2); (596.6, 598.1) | 0.04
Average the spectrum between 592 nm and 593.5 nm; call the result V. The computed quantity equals 12.5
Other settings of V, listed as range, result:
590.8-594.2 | 12.6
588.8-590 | 10.6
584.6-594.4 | 12.3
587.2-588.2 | 12.7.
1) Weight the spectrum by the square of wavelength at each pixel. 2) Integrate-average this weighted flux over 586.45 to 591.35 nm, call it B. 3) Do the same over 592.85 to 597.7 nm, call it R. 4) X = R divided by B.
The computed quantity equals 1.1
